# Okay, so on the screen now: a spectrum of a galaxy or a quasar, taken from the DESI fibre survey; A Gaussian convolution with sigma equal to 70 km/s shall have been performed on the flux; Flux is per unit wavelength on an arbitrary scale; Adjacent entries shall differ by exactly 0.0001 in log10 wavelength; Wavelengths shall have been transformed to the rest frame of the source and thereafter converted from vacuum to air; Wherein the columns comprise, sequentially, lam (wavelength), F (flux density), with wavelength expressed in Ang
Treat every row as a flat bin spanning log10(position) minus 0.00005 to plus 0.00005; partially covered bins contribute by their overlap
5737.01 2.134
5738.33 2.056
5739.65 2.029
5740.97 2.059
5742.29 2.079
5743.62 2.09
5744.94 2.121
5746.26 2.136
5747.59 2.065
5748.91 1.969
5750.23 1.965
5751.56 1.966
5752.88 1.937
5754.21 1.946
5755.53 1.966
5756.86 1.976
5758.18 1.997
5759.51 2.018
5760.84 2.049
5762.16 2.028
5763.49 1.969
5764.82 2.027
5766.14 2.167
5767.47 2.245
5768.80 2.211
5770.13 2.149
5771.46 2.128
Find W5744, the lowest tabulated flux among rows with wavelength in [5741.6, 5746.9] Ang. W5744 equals 2.079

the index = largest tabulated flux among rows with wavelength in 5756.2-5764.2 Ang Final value 2.049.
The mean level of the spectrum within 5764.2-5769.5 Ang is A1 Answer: 2.16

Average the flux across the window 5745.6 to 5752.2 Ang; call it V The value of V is 2.02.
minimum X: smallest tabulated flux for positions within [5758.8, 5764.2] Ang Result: 1.969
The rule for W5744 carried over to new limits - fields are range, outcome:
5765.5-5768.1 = 2.167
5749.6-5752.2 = 1.965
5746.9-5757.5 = 1.937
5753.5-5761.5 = 1.946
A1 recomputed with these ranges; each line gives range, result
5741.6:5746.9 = 2.11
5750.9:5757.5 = 1.96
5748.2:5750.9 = 1.97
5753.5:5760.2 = 1.98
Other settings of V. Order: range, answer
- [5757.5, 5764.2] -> 2.01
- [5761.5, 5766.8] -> 2.05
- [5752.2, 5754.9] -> 1.95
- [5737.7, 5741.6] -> 2.05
